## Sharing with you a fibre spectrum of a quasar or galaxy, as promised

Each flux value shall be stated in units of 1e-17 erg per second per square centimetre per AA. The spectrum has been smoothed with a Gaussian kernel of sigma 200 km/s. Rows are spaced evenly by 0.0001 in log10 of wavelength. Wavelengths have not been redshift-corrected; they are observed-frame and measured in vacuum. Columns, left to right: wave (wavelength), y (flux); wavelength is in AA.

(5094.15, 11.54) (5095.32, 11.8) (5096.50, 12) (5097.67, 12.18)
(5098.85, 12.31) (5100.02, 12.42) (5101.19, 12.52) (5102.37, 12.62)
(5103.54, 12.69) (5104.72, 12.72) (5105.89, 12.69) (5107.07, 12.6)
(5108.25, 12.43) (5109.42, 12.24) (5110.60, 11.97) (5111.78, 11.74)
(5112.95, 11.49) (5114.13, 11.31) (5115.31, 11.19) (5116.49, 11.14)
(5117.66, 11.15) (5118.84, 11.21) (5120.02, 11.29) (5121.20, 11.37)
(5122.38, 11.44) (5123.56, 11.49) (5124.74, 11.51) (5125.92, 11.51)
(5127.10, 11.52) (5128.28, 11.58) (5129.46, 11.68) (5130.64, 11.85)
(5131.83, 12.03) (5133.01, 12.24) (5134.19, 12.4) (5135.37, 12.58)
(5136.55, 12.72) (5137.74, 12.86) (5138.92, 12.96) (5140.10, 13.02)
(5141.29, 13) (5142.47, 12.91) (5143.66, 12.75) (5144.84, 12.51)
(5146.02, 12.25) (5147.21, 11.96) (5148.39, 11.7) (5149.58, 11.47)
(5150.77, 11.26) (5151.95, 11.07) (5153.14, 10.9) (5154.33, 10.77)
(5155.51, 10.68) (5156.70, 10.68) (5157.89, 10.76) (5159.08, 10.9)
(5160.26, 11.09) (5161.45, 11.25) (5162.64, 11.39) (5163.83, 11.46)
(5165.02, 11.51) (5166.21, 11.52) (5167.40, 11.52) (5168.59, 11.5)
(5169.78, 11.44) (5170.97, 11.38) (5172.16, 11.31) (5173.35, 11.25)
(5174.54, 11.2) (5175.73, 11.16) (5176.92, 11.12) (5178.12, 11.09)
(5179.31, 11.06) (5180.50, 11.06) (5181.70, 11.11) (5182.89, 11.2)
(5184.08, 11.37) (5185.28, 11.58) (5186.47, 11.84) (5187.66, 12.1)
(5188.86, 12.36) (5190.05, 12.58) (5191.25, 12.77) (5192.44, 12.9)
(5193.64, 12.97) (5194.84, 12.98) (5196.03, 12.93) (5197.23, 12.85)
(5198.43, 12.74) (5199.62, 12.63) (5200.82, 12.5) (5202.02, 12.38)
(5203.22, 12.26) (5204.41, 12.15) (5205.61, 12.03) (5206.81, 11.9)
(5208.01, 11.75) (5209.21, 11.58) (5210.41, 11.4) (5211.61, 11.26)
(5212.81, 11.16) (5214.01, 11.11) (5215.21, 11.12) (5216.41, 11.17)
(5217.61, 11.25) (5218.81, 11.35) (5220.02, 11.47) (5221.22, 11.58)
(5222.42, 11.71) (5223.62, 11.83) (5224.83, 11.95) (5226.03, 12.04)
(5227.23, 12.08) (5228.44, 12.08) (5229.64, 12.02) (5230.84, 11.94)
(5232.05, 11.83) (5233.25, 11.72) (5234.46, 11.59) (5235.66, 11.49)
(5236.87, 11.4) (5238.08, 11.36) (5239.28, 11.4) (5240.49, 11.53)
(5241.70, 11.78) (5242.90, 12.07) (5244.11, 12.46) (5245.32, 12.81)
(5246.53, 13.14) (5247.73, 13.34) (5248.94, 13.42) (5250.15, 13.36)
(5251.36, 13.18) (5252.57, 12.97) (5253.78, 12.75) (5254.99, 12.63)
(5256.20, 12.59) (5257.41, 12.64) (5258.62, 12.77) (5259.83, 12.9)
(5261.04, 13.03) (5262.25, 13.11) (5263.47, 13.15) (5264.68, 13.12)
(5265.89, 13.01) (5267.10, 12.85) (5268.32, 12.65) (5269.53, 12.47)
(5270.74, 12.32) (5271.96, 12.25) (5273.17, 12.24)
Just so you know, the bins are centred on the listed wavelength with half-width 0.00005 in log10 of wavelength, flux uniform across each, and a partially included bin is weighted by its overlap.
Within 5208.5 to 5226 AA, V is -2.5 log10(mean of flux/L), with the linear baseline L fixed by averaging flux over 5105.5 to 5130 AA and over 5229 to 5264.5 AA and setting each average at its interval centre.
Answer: 0.07 mag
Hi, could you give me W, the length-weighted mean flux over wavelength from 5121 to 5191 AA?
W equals 11.7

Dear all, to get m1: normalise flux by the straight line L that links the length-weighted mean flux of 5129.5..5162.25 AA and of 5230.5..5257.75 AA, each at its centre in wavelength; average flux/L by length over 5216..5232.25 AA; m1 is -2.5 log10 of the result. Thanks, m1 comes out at 0.04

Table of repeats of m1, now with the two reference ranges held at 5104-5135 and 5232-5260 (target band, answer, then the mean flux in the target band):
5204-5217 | 0.07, 11.5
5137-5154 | -0.02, 12.2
